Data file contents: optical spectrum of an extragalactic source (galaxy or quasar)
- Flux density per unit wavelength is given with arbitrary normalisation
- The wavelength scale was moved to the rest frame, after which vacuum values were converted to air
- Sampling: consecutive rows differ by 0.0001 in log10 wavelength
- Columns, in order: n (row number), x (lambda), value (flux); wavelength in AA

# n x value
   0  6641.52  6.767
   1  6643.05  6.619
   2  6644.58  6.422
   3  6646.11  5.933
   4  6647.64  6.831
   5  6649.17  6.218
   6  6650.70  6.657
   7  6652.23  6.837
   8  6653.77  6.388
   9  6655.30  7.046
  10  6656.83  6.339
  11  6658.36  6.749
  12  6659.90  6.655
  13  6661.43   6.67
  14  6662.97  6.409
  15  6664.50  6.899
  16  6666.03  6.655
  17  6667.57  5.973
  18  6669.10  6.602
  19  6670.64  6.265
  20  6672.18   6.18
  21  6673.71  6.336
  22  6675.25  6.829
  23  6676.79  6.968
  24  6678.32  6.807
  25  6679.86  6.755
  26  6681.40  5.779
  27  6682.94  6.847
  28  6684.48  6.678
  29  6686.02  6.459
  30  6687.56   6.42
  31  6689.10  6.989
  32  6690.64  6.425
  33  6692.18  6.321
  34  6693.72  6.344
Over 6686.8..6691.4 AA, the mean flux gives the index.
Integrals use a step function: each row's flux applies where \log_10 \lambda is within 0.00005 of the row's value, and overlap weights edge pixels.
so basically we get 6.61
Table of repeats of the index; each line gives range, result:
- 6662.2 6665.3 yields 6.67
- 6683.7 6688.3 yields 6.52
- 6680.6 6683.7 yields 6.31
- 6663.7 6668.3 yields 6.52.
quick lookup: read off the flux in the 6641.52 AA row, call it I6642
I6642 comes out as 6.767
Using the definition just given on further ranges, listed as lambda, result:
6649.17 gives 6.218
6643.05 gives 6.619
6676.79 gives 6.968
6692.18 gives 6.321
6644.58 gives 6.422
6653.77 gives 6.388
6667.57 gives 5.973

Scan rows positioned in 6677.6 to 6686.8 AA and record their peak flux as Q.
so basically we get 6.847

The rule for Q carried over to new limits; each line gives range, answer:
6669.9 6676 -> 6.829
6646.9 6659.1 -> 7.046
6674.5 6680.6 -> 6.968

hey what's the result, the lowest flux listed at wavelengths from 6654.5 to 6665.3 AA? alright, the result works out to 6.339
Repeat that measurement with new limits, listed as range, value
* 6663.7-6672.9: 5.973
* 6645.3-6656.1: 5.933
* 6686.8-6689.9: 6.42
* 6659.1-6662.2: 6.655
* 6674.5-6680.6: 6.755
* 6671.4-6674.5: 6.18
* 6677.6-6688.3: 5.779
